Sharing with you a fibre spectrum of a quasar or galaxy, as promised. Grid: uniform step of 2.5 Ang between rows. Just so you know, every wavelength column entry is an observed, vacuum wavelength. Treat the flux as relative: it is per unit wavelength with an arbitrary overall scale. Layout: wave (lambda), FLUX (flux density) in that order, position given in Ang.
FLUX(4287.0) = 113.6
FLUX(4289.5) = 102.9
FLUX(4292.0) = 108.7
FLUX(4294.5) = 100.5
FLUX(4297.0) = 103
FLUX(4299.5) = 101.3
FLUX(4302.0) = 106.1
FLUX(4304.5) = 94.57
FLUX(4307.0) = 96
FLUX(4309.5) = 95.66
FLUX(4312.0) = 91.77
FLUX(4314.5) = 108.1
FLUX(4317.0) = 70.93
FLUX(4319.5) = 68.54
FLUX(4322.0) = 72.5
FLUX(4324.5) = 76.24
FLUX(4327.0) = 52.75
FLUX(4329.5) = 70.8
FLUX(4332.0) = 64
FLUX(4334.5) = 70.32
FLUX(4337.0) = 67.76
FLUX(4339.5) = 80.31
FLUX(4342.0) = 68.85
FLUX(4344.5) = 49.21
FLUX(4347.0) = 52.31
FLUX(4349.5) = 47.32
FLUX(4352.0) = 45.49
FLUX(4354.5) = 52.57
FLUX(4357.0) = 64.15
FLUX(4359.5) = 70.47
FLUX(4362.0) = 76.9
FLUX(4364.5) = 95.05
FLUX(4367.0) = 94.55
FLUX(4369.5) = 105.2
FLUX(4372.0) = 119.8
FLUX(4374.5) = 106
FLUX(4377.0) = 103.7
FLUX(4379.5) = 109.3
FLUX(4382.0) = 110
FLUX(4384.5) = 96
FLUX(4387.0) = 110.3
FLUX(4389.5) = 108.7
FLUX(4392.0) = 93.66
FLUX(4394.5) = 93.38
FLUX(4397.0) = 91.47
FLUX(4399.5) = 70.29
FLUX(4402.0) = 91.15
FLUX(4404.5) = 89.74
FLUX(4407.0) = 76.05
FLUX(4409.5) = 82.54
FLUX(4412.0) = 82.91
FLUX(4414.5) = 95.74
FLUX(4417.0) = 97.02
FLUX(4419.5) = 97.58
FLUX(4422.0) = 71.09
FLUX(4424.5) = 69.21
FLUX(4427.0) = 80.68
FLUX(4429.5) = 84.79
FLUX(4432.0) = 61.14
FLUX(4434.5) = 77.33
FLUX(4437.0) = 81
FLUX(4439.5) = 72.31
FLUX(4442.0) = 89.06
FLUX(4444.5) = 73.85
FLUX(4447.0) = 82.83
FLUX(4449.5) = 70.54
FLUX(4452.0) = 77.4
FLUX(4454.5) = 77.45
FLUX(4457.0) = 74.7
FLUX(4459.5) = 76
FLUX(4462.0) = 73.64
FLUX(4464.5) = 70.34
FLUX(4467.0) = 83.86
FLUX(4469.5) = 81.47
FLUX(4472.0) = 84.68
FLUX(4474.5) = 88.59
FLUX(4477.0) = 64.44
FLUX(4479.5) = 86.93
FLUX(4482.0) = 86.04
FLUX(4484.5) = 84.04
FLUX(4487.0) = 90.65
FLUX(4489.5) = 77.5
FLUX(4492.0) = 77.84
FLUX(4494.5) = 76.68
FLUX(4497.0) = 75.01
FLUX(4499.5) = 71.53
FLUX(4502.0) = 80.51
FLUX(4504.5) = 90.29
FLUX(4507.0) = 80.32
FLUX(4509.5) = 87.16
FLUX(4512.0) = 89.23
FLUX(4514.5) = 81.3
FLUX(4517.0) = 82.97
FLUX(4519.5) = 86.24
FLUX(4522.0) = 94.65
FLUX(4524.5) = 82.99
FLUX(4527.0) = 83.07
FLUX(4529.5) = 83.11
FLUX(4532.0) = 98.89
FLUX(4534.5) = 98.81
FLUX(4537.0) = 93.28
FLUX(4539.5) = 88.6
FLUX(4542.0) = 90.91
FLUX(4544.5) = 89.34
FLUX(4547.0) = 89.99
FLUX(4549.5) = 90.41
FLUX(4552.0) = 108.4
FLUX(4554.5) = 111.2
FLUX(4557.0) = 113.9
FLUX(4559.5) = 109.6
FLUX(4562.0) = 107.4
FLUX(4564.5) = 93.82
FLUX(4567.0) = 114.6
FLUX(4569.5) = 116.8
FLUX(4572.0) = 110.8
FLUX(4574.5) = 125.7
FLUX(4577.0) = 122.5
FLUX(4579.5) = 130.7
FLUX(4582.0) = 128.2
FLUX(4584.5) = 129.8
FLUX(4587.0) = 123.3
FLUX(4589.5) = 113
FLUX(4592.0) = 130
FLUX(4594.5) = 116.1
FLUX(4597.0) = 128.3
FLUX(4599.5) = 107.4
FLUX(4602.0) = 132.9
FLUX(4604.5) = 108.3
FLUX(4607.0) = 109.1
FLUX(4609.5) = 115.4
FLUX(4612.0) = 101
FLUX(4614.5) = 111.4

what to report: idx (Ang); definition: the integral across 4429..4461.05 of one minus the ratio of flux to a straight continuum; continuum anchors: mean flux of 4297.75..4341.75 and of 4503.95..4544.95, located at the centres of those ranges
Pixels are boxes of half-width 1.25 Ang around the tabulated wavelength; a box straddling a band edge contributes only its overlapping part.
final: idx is 3.4 Ang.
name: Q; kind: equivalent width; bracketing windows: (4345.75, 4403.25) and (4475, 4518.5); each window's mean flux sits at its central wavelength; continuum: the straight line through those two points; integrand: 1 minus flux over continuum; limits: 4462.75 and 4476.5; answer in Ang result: 0.4 Ang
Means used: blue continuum 87.3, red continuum 81.5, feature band 80.5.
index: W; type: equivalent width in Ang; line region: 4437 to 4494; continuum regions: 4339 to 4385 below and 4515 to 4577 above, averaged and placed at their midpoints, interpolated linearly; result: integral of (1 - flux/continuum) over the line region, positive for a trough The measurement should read 7.4 Ang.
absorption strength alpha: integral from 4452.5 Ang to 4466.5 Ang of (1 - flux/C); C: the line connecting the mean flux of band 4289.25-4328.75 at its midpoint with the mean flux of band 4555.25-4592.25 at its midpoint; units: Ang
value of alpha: 4.1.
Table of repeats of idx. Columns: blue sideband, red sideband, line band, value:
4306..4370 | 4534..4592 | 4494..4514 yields 3.7 Ang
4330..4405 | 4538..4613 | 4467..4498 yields 5.5 Ang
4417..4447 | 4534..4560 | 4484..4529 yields 4.2 Ang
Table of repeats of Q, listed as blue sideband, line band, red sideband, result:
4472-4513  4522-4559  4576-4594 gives 3.4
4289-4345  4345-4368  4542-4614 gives 5.9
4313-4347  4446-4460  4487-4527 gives 0.4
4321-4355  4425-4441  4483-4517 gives -0.5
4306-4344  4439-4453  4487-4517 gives 0.3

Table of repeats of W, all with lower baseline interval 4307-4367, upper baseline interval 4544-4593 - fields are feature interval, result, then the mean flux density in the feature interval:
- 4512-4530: 3.3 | 85.3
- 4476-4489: 2.0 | 82.5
